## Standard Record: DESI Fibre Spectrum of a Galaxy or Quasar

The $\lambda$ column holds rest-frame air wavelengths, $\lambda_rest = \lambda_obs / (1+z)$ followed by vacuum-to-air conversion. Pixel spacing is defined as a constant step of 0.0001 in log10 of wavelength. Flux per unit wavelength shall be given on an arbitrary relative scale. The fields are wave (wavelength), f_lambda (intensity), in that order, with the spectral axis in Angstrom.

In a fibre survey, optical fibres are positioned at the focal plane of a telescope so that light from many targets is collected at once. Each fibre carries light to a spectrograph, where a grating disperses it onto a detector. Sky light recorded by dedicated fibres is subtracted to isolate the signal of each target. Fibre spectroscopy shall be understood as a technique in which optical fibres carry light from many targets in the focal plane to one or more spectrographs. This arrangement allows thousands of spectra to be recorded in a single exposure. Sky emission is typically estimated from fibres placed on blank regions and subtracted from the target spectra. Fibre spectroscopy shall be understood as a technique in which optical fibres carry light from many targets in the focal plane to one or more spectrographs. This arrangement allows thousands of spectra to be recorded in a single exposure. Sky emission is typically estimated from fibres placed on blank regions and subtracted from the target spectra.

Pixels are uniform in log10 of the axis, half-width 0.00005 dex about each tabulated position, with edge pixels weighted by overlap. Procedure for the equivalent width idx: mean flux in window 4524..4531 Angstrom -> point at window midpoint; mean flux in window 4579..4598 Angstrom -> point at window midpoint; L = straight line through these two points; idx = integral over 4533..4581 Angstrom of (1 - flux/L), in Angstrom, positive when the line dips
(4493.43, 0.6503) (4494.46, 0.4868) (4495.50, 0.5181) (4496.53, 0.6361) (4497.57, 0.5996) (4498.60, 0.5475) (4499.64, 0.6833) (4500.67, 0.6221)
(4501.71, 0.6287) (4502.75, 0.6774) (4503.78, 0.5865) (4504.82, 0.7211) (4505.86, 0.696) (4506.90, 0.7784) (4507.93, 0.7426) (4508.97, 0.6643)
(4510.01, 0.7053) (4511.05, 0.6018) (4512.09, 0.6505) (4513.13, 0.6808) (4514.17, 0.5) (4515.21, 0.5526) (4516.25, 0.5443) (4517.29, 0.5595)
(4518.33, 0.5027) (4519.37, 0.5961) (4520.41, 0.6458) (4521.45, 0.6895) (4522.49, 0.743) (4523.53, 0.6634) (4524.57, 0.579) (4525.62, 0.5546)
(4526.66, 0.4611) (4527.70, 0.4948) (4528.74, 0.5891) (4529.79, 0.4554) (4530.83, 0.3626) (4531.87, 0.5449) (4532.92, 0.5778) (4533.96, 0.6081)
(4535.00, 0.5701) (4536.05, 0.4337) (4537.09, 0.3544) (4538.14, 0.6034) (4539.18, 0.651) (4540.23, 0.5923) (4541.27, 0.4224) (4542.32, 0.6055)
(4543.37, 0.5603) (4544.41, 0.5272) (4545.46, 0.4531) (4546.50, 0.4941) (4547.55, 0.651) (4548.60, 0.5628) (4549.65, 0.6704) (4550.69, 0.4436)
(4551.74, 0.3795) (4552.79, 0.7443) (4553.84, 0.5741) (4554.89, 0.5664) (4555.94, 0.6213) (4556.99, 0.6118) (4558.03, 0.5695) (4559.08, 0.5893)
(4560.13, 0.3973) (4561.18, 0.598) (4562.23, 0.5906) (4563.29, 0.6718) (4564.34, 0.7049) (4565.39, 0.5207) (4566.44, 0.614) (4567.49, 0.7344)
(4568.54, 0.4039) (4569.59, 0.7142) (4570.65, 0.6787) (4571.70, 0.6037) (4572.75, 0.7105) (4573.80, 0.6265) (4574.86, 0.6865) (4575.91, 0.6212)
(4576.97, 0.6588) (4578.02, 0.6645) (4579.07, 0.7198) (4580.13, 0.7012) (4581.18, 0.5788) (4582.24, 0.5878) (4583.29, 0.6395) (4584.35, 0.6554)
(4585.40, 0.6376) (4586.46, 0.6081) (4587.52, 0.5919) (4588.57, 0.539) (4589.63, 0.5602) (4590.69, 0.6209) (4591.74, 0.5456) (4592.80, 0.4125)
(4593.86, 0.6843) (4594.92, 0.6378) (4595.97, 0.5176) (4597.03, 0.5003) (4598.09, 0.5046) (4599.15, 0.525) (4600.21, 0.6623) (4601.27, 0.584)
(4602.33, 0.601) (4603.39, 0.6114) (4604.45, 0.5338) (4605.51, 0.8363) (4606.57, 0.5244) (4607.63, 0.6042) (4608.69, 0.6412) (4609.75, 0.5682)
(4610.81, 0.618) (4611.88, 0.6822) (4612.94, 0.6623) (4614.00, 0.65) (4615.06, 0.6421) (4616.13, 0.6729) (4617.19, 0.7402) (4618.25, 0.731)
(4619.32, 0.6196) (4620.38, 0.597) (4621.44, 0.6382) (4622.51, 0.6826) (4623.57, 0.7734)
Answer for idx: -3.5 Angstrom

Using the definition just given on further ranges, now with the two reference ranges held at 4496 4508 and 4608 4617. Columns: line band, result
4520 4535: 2.0 Angstrom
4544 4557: 1.8 Angstrom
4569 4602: 1.9 Angstrom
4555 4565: 0.9 Angstrom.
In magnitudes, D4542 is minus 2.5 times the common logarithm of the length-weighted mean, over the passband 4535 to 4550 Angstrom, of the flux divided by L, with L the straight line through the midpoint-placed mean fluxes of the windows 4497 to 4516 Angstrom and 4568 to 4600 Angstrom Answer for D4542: 0.16 mag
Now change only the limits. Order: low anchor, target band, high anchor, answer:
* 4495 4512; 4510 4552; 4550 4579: 0.14 mag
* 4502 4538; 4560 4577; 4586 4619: -0.04 mag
